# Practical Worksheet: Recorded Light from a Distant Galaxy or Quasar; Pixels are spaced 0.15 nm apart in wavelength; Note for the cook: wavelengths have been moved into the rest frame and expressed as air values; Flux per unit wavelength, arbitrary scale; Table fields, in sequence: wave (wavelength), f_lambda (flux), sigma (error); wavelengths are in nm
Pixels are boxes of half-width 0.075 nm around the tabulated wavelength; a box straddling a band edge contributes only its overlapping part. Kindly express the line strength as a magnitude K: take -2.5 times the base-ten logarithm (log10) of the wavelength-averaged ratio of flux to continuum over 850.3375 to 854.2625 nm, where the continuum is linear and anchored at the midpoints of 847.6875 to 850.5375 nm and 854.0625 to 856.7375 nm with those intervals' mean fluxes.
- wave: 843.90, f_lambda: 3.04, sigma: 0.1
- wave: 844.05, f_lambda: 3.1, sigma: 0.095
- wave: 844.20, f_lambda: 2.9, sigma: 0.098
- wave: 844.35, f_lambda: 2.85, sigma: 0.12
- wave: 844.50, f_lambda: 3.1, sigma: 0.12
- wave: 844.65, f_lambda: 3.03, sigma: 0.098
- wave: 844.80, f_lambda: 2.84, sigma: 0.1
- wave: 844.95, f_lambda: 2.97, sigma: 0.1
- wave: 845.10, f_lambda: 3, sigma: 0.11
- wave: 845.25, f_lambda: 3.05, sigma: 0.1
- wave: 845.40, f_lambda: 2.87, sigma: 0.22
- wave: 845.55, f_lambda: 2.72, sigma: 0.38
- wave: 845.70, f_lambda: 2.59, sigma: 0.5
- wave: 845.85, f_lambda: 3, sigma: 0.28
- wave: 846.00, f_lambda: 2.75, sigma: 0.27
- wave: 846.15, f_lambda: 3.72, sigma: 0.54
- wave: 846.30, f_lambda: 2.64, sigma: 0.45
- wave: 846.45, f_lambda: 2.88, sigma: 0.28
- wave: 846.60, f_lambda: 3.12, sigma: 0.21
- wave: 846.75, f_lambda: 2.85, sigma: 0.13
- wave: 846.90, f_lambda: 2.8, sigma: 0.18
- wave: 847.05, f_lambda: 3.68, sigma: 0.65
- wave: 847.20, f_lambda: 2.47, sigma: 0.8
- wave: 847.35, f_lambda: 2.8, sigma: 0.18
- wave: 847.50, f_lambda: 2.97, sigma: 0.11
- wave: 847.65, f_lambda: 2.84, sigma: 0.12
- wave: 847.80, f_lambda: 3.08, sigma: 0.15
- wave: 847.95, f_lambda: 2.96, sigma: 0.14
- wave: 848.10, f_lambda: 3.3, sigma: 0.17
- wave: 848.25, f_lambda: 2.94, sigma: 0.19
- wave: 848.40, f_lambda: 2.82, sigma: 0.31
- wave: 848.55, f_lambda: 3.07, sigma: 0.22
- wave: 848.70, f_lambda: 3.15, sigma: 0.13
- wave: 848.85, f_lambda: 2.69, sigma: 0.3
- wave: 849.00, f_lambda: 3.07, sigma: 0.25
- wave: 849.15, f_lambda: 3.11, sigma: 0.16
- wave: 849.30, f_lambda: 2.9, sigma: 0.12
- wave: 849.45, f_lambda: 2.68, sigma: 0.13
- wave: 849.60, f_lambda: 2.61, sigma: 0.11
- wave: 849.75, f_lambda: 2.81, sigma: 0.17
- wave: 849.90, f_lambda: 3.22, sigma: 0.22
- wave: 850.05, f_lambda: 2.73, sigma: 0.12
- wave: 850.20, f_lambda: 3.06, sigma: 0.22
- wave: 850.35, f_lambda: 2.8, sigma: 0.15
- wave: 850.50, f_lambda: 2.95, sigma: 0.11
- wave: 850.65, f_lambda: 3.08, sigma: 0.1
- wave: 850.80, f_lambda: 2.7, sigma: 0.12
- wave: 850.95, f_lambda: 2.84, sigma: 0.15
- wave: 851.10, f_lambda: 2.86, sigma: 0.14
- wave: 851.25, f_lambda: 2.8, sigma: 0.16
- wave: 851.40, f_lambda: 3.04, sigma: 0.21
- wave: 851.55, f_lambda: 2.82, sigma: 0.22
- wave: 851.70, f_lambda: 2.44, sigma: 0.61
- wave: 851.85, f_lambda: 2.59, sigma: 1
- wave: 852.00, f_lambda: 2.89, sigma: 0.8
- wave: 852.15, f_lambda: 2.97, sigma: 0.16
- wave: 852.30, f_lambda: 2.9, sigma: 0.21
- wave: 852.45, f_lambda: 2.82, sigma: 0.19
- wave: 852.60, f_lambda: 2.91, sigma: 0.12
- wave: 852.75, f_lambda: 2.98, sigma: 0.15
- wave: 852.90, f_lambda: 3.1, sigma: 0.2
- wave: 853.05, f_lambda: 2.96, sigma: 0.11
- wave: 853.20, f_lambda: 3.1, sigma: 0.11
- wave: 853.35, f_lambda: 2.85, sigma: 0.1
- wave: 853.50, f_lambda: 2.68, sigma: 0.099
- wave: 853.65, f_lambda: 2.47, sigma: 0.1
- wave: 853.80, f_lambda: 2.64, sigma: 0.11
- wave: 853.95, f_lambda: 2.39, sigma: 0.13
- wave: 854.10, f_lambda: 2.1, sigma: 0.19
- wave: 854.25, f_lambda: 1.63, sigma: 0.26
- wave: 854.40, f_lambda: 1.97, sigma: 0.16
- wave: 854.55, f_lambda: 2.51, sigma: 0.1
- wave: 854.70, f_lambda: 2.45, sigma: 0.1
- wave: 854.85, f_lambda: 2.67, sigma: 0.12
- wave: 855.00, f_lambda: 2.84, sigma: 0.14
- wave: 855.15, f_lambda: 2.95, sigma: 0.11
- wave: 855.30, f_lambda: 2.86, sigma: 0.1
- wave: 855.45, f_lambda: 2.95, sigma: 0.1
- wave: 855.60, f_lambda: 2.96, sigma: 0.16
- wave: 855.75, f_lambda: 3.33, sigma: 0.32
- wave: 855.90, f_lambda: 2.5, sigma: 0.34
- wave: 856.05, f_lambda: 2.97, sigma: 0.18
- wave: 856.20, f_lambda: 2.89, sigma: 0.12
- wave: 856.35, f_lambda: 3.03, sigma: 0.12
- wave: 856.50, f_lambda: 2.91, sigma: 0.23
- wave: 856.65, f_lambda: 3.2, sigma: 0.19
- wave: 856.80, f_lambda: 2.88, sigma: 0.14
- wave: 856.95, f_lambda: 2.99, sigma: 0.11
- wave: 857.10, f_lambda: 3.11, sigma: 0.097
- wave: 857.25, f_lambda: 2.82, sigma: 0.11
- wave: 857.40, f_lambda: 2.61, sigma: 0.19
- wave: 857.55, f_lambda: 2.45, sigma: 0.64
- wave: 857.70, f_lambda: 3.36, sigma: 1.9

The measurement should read 0.02 mag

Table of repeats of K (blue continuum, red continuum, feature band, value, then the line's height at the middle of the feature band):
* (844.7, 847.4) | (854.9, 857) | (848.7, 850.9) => 0.02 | 2.94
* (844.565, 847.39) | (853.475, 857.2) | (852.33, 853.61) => -0.05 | 2.77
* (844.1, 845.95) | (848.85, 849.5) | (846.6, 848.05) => -0.01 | 2.92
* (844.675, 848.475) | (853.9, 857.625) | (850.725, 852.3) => 0.01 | 2.83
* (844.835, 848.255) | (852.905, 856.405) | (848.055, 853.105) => -0.03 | 2.82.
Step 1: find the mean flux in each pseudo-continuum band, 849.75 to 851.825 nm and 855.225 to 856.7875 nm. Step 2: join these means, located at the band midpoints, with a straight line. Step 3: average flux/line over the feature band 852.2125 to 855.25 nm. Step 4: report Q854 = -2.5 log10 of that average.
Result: 0.10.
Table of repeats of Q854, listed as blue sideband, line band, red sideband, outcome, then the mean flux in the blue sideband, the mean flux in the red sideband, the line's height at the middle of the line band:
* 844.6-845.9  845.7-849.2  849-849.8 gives -0.041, 2.89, 2.85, 2.87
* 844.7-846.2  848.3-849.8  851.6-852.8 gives -0.009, 2.94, 2.81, 2.87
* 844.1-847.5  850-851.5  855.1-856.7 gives 0.022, 2.94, 2.96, 2.95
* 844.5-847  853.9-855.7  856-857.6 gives 0.149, 2.94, 2.9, 2.91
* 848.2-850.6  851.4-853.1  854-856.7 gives -0.019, 2.91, 2.7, 2.81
